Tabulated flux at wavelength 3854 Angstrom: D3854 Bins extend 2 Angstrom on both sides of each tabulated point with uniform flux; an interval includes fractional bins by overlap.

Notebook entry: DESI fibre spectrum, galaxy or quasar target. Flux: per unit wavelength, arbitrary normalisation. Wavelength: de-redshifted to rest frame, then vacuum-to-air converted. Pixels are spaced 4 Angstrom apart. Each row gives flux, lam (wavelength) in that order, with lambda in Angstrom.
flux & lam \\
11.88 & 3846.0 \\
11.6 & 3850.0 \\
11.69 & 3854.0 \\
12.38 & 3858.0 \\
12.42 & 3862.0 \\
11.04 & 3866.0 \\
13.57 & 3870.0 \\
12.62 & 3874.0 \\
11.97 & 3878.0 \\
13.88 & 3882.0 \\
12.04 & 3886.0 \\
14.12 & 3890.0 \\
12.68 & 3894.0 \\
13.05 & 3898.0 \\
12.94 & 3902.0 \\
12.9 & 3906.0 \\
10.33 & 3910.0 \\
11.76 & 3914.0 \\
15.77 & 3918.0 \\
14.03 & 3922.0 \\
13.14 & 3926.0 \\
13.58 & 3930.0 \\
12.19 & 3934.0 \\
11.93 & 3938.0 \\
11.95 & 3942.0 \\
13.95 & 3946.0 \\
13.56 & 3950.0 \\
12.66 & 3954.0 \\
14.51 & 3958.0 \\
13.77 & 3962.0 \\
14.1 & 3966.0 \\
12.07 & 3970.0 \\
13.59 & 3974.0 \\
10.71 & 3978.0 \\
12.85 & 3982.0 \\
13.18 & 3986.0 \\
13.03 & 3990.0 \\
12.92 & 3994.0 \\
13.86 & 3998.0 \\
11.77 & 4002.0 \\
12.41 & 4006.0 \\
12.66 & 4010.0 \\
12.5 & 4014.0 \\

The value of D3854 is 11.69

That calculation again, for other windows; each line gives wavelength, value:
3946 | 13.95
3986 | 13.18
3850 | 11.6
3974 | 13.59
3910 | 10.33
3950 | 13.56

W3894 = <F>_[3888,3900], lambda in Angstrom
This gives 13.3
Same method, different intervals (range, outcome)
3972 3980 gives 12.2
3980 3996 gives 13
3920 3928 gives 13.6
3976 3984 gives 11.8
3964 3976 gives 13.3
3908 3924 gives 13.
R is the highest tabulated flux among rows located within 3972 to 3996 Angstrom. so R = 13.59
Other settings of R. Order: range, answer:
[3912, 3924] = 15.77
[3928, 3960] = 14.51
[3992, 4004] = 13.86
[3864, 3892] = 14.12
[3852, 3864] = 12.42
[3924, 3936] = 13.58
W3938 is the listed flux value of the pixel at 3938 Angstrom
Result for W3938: 11.93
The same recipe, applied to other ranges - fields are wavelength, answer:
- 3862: 12.42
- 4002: 11.77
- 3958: 14.51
